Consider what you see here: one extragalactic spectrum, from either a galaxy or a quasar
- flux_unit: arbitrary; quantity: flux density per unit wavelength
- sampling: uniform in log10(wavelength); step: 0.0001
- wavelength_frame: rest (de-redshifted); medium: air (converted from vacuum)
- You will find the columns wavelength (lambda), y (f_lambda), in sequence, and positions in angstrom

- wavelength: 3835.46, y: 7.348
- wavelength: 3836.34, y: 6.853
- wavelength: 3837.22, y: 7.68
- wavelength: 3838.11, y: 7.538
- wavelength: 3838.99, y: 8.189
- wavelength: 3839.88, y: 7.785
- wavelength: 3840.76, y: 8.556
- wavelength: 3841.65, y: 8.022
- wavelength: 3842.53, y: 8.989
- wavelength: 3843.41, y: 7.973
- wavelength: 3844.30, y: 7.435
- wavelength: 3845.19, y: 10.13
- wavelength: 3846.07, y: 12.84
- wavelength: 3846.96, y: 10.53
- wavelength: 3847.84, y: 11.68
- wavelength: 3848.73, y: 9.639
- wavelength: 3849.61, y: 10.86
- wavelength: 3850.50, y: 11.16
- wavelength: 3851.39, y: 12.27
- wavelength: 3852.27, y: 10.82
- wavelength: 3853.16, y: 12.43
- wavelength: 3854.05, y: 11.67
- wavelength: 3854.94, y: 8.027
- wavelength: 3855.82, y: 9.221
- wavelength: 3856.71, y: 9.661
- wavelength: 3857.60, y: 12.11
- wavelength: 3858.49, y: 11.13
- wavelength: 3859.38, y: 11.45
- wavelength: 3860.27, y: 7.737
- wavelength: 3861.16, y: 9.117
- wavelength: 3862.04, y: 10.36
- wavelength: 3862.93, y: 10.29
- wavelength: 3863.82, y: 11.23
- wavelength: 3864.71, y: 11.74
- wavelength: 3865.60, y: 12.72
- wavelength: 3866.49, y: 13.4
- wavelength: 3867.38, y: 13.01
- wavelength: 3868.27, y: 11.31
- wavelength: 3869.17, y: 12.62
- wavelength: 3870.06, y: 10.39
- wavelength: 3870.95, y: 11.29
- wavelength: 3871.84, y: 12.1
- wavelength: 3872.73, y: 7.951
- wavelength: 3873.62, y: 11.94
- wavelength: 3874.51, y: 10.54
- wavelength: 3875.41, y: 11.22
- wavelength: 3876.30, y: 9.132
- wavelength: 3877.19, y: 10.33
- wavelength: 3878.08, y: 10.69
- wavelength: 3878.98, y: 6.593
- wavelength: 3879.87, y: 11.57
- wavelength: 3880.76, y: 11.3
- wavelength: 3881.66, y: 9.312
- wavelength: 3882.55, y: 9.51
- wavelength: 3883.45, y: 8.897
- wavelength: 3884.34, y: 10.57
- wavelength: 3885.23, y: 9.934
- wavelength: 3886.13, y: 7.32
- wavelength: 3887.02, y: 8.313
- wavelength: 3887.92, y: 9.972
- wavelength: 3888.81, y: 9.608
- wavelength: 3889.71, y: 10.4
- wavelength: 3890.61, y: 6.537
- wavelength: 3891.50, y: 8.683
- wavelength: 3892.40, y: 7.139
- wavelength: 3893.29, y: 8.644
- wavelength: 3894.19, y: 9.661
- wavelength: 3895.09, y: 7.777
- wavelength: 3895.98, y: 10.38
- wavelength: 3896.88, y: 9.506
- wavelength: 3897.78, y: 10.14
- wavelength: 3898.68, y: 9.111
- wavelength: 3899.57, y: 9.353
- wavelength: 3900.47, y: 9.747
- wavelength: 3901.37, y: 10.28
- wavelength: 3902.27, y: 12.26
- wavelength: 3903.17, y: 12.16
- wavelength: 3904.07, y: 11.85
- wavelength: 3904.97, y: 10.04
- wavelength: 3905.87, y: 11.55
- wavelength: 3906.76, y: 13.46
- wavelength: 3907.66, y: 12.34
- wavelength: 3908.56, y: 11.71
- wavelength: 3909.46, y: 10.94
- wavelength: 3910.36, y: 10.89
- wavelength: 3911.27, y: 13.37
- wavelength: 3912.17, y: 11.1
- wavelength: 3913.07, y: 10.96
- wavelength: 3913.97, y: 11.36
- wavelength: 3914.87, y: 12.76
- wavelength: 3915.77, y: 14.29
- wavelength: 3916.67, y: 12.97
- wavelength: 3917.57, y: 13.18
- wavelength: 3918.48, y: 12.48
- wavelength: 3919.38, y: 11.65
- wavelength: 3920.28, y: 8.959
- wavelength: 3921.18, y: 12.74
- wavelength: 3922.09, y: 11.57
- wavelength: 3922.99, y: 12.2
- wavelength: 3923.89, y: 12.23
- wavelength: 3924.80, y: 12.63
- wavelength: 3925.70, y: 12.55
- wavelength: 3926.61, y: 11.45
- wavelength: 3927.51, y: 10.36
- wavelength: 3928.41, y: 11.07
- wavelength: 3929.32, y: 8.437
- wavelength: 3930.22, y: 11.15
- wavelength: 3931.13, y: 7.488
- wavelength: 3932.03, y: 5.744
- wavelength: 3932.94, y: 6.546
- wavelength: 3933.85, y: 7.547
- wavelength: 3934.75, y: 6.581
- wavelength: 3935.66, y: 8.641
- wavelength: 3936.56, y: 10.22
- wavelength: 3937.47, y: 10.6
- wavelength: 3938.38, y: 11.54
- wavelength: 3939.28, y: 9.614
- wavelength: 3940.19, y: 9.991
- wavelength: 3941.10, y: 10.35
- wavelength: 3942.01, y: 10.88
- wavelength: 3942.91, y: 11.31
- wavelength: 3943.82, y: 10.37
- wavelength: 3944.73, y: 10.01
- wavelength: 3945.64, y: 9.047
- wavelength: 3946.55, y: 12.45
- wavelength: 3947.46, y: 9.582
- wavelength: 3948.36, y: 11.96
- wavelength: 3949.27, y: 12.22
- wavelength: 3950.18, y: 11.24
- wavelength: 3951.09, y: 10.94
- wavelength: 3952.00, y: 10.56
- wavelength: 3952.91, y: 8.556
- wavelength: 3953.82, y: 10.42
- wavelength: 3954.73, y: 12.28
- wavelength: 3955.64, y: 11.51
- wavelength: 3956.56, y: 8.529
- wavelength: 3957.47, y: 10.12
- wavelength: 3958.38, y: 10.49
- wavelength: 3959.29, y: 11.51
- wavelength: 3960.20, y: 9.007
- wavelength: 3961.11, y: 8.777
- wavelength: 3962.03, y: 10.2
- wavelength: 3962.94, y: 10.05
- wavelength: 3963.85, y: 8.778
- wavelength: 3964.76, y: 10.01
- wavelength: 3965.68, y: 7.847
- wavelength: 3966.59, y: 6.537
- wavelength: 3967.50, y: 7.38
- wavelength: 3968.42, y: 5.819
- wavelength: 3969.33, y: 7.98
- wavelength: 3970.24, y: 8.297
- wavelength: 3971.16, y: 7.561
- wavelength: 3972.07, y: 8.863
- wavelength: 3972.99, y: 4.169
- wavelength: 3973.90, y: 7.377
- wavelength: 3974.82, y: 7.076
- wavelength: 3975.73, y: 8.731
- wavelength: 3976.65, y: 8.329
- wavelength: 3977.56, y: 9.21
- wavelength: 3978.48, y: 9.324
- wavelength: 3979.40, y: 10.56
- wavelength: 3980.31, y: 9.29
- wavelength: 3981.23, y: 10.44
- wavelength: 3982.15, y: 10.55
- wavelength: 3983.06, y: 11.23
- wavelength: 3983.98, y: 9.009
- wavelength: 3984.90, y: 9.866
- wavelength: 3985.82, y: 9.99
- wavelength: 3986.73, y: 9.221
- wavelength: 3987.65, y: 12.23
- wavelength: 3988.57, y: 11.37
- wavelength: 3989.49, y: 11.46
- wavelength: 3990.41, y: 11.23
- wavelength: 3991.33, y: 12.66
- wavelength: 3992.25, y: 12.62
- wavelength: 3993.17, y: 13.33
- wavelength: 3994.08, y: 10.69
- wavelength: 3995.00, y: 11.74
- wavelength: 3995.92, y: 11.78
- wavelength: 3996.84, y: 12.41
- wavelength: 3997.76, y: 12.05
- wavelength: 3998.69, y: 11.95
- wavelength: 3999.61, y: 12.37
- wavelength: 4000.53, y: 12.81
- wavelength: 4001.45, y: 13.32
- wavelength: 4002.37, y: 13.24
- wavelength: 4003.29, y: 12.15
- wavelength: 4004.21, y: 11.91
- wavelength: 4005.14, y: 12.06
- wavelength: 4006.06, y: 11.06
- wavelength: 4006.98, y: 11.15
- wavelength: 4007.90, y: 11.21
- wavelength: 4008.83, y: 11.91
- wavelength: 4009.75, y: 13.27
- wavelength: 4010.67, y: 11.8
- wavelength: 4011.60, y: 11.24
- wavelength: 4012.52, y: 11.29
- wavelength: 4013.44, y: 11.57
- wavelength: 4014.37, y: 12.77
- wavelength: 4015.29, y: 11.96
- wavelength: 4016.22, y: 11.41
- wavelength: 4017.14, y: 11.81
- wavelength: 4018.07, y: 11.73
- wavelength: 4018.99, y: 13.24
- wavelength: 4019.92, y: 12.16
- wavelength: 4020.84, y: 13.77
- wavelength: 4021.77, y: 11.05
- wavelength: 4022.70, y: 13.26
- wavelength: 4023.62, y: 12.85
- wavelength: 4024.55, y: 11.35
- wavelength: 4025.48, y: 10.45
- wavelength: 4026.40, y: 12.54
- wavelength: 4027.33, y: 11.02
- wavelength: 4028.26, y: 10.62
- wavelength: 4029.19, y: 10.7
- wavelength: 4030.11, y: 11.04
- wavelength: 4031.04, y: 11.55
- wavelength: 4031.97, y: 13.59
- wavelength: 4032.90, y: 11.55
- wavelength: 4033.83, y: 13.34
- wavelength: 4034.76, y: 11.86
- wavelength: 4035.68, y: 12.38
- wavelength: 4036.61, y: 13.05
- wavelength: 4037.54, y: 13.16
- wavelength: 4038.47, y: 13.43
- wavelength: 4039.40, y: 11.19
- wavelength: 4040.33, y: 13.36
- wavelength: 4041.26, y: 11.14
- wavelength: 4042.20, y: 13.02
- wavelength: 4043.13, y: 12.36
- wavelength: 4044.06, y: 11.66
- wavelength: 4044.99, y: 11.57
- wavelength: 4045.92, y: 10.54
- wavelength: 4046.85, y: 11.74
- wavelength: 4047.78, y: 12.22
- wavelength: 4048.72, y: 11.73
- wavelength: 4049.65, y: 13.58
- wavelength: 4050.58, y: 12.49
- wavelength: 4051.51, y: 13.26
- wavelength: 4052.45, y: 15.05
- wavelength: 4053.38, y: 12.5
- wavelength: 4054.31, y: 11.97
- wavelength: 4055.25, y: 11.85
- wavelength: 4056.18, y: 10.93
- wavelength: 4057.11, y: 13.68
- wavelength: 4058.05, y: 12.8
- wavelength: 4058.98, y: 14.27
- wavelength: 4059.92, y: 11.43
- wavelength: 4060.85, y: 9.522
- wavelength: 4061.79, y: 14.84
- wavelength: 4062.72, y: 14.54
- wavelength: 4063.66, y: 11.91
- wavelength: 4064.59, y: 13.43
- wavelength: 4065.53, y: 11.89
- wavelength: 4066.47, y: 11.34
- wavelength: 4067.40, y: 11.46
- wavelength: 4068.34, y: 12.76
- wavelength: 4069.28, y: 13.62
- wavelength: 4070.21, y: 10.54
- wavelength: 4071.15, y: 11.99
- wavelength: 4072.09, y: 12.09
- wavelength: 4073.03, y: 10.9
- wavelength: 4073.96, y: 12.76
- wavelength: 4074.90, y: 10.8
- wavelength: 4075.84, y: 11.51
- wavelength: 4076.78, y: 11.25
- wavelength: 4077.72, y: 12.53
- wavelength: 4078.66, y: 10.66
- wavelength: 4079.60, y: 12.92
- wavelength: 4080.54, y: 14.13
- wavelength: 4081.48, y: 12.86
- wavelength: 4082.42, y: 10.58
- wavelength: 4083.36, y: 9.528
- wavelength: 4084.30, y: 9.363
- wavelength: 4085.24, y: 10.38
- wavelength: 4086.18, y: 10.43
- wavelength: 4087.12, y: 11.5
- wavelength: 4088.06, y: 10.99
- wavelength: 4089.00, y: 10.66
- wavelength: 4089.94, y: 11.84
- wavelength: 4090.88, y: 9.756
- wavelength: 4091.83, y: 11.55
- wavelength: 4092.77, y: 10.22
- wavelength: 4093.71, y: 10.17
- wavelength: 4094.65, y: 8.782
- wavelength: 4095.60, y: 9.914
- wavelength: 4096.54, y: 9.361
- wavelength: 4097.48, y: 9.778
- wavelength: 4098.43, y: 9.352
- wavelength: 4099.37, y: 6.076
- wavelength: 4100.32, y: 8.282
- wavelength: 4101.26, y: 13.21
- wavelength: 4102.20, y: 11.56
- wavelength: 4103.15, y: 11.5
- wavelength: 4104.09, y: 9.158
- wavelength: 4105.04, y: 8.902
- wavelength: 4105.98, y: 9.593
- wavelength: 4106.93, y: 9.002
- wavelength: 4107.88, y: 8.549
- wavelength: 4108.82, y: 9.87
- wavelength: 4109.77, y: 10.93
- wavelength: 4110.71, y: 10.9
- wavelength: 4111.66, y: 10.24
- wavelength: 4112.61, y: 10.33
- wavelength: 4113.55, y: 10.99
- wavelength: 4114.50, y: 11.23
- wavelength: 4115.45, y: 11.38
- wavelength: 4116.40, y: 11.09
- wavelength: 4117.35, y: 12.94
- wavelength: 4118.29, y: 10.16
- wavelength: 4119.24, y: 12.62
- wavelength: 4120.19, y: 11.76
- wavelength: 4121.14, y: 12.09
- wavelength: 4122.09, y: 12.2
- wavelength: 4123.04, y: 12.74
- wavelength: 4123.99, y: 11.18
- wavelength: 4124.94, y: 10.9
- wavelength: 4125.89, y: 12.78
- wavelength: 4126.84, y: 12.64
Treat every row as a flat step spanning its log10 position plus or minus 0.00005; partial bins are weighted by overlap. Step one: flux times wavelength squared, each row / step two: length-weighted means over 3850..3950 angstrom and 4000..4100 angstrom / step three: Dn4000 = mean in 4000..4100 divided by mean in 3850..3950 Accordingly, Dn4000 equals 1.21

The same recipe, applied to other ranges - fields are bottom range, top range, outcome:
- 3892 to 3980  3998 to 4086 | 1.26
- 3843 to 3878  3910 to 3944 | 1.03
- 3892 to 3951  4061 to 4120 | 1.12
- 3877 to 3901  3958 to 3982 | 0.97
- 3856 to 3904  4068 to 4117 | 1.18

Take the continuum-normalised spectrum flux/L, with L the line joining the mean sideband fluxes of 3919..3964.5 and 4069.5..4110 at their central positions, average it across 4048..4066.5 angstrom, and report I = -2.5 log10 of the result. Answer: -0.201 mag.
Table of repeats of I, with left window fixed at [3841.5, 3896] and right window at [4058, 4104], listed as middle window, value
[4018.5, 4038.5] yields -0.11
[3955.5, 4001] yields 0.09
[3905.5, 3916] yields -0.16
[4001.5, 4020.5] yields -0.10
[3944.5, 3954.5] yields -0.01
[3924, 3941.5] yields 0.09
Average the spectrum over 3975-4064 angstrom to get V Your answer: 11.8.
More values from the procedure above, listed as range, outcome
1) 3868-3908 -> 10.1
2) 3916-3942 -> 10.4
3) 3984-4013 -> 11.7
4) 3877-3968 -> 10.2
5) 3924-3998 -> 9.9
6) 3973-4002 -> 10.7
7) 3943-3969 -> 9.87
